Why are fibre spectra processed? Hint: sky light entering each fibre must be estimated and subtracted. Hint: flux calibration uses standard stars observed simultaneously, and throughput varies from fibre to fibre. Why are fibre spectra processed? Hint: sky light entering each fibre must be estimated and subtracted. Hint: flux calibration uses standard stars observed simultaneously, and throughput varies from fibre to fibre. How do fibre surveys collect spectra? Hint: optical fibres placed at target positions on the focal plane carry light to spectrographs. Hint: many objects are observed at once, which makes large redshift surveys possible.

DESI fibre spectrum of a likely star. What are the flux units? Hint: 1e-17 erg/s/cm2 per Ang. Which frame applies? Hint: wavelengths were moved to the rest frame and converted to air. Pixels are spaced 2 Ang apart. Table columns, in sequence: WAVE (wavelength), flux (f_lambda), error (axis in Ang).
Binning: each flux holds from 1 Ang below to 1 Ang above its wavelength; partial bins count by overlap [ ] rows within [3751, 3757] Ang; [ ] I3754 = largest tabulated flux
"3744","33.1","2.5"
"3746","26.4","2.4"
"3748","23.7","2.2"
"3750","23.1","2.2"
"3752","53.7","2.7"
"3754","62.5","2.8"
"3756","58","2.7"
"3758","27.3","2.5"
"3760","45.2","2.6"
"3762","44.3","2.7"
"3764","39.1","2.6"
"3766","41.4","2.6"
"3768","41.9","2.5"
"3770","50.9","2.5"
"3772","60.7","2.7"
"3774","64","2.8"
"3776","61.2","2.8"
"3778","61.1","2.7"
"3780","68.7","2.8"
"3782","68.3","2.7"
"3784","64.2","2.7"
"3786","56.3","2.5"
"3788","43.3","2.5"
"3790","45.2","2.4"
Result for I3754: 62.5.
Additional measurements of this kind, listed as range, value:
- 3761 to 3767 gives 44.3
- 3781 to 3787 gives 68.3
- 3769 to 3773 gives 60.7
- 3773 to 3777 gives 64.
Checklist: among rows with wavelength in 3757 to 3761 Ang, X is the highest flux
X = 45.2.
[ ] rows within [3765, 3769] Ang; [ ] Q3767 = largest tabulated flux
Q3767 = 41.9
